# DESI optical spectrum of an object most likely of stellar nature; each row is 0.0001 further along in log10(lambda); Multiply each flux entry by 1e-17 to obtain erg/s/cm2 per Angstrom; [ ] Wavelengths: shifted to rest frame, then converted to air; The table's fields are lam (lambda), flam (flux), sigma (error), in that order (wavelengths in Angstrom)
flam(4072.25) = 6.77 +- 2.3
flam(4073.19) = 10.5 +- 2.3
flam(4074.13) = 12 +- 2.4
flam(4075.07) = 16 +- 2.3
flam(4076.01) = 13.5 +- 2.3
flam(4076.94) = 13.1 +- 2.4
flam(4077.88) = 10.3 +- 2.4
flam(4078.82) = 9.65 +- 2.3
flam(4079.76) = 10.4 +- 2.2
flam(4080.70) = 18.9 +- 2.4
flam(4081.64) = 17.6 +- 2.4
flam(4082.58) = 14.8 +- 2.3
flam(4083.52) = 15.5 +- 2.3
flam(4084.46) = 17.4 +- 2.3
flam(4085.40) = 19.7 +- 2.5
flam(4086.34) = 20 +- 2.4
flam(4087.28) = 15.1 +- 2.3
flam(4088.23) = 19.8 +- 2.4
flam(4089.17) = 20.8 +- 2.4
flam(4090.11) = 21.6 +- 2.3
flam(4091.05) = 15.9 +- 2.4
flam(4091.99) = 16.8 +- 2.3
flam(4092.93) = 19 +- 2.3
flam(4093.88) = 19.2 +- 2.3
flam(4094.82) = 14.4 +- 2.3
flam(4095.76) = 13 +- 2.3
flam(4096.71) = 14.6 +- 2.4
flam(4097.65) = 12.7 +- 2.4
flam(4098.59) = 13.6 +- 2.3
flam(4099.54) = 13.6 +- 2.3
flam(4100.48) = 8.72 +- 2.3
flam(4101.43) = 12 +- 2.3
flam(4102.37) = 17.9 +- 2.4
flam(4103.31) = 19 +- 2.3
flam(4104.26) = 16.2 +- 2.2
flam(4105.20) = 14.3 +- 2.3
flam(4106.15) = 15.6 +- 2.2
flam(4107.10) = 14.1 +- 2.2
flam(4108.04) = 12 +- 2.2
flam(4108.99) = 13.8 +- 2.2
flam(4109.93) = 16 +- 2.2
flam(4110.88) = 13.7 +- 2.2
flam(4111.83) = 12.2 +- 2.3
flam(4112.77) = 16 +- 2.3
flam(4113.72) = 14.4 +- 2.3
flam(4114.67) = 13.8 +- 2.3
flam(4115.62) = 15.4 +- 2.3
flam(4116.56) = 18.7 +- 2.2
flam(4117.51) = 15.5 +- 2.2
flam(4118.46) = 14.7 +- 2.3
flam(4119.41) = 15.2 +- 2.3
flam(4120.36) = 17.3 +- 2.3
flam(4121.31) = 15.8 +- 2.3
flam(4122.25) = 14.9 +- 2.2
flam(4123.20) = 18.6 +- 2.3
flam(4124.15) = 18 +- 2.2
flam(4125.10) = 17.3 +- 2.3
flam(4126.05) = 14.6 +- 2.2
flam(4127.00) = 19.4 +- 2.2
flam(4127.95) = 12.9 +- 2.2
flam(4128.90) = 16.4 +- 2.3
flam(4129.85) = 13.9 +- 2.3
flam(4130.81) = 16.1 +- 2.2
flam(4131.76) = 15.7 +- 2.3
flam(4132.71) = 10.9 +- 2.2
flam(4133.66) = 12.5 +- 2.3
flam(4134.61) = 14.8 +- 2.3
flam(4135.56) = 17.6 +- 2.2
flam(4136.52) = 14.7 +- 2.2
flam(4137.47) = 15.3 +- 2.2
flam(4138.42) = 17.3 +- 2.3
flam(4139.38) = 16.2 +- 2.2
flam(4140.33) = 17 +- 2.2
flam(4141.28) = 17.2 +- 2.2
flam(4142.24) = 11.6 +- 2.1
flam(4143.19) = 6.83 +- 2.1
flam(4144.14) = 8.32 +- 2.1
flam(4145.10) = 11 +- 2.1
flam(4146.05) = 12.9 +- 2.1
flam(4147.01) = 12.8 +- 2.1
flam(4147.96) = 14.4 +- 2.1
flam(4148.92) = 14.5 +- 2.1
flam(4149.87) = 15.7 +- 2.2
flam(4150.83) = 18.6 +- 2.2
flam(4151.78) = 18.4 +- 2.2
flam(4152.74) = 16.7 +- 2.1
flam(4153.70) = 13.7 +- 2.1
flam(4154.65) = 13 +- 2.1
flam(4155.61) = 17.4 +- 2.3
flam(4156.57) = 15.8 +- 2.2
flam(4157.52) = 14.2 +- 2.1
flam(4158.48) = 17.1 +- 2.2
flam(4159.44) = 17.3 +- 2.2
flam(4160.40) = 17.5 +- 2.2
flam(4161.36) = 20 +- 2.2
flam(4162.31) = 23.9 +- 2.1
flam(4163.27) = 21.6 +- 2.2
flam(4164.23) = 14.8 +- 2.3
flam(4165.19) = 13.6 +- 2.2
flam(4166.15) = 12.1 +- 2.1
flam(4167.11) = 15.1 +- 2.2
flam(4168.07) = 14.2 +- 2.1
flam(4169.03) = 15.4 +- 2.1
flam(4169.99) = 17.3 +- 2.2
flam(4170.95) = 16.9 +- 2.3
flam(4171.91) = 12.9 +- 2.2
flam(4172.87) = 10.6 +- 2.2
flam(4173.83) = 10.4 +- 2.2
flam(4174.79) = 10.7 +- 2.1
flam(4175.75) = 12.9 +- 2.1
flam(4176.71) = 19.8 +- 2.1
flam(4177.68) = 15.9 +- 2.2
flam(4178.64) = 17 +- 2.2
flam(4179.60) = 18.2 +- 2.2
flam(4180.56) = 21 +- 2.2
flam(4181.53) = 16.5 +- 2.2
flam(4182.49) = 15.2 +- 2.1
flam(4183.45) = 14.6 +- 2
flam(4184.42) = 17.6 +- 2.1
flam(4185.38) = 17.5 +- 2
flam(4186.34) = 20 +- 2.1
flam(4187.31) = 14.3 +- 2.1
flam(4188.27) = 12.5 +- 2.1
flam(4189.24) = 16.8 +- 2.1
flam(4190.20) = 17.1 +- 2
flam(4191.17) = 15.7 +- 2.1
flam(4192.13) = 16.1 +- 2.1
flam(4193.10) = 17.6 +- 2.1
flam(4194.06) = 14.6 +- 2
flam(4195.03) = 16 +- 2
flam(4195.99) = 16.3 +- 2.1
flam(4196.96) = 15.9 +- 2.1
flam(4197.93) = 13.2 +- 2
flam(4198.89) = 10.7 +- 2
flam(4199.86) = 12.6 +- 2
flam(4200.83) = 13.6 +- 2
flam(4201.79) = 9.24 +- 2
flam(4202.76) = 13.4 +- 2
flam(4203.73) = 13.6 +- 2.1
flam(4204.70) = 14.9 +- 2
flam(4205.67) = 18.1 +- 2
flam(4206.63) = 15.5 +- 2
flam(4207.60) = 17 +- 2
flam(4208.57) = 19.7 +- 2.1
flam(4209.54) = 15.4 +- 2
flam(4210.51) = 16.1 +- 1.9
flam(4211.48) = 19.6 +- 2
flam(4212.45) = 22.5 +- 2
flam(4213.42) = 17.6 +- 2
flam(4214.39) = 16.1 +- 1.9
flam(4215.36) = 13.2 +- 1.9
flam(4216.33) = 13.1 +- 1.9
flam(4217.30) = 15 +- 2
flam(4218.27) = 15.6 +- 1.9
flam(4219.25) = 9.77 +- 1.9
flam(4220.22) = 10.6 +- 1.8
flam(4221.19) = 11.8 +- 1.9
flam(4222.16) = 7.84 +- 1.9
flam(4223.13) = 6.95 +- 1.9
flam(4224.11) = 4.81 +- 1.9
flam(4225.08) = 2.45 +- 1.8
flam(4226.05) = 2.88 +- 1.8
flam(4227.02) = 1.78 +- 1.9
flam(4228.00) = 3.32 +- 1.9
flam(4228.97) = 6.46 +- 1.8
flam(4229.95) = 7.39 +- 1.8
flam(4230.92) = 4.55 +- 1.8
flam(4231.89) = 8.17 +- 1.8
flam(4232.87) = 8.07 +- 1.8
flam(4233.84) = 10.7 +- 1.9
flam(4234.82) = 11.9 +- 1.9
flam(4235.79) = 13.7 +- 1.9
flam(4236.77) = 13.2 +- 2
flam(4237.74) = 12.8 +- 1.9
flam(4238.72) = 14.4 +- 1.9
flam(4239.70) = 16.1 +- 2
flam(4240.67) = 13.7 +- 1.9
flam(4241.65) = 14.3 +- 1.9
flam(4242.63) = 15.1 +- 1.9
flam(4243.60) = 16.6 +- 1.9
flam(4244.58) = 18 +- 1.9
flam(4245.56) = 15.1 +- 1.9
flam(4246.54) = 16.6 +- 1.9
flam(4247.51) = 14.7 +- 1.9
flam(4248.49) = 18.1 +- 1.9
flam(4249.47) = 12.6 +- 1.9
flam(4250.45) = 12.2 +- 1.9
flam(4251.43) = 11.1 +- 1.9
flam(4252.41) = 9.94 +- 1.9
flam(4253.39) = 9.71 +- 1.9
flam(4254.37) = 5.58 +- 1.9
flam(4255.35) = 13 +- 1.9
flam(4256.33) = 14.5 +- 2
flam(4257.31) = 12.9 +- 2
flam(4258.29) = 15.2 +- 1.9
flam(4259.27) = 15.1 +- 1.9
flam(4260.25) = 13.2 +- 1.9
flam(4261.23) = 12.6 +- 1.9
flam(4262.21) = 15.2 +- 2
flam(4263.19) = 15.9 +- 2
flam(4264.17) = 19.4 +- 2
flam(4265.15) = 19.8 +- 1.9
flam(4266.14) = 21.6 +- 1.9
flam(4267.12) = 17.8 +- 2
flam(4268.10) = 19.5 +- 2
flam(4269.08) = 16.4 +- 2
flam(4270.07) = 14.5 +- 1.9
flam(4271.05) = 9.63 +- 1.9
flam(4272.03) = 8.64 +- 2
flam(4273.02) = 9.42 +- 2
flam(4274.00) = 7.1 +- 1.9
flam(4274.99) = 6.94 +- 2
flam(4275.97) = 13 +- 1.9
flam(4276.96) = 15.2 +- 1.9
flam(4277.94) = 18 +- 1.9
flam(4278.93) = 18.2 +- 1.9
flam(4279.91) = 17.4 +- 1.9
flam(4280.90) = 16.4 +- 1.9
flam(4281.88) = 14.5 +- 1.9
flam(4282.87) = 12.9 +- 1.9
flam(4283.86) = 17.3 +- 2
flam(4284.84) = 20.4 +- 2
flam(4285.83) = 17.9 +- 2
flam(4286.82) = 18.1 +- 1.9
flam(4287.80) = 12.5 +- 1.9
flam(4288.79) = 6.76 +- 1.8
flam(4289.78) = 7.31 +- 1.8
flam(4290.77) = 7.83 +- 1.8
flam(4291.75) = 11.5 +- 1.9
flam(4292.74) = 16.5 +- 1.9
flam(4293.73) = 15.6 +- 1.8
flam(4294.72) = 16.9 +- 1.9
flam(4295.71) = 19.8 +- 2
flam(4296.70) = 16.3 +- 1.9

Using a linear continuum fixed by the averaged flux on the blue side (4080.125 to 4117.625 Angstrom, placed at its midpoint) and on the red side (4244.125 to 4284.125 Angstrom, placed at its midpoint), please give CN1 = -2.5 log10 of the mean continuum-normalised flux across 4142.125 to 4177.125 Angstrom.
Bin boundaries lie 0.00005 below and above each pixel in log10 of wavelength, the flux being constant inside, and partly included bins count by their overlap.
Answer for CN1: 0.025 mag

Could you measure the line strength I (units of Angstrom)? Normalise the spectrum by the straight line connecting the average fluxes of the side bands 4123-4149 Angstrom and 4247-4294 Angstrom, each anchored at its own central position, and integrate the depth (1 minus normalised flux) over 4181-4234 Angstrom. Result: 4.4 Angstrom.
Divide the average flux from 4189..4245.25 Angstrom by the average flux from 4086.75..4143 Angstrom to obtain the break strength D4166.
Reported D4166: 0.83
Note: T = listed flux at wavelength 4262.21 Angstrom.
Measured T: 15.2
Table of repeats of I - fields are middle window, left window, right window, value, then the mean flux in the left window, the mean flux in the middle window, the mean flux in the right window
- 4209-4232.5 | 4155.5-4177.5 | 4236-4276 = 6.6 Angstrom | 15.7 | 10.5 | 13.9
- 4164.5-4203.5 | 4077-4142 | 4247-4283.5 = -0.6 Angstrom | 15.5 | 15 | 14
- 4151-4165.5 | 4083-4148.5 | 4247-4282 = -2.1 Angstrom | 15.3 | 17.1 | 14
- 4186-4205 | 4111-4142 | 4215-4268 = -1.5 Angstrom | 15.6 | 14.7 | 12.2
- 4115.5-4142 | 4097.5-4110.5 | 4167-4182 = -2.1 Angstrom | 14.3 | 15.8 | 15.3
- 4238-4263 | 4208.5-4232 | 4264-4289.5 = -1.8 Angstrom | 10.8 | 13.8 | 14.8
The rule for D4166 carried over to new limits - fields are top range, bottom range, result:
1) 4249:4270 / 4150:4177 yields 0.92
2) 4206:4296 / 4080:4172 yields 0.85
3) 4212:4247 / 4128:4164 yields 0.75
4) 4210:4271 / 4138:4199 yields 0.83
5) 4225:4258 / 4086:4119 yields 0.73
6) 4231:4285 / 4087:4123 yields 0.90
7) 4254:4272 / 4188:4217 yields 0.97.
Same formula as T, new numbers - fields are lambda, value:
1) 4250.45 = 12.2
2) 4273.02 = 9.42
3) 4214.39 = 16.1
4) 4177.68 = 15.9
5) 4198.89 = 10.7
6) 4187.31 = 14.3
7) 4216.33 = 13.1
